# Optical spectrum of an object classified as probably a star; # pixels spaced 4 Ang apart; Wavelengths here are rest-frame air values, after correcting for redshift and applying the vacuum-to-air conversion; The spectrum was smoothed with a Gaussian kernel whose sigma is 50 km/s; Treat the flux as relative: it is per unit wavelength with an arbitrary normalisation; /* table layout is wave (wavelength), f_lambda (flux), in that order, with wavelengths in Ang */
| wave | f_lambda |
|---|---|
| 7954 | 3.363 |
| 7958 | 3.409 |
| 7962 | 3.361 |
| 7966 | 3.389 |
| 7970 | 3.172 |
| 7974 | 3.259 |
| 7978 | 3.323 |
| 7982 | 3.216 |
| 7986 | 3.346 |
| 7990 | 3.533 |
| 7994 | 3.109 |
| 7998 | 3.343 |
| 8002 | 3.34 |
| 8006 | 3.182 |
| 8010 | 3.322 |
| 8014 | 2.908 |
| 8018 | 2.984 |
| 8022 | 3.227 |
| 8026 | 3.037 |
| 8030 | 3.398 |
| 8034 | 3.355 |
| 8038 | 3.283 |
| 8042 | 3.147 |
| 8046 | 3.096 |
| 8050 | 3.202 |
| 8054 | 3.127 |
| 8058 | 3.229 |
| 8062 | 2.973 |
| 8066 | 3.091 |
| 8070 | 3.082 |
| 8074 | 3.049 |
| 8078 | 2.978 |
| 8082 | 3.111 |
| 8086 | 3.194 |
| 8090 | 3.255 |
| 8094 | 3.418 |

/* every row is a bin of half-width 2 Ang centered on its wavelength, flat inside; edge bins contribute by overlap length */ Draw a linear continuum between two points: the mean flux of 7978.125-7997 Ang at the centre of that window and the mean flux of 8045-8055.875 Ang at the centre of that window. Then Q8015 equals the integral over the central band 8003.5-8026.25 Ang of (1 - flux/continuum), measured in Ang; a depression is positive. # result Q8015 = 0.8 Ang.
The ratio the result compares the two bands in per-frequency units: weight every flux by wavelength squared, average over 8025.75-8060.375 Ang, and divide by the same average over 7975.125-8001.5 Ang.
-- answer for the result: 1.0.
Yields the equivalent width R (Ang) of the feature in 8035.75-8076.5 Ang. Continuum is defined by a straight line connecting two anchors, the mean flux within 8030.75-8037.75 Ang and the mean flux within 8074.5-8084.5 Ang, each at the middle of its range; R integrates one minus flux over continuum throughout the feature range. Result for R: 1.0 Ang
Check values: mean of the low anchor 3.34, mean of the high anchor 3.05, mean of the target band 3.13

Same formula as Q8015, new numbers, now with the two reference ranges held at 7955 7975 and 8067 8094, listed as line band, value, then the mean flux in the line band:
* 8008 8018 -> 0.5 Ang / 3.09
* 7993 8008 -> 0.1 Ang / 3.25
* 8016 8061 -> 0.2 Ang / 3.18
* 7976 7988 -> 0.0 Ang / 3.29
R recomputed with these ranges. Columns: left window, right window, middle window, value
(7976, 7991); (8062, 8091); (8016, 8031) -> 0.4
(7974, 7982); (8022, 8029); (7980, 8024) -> -0.2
